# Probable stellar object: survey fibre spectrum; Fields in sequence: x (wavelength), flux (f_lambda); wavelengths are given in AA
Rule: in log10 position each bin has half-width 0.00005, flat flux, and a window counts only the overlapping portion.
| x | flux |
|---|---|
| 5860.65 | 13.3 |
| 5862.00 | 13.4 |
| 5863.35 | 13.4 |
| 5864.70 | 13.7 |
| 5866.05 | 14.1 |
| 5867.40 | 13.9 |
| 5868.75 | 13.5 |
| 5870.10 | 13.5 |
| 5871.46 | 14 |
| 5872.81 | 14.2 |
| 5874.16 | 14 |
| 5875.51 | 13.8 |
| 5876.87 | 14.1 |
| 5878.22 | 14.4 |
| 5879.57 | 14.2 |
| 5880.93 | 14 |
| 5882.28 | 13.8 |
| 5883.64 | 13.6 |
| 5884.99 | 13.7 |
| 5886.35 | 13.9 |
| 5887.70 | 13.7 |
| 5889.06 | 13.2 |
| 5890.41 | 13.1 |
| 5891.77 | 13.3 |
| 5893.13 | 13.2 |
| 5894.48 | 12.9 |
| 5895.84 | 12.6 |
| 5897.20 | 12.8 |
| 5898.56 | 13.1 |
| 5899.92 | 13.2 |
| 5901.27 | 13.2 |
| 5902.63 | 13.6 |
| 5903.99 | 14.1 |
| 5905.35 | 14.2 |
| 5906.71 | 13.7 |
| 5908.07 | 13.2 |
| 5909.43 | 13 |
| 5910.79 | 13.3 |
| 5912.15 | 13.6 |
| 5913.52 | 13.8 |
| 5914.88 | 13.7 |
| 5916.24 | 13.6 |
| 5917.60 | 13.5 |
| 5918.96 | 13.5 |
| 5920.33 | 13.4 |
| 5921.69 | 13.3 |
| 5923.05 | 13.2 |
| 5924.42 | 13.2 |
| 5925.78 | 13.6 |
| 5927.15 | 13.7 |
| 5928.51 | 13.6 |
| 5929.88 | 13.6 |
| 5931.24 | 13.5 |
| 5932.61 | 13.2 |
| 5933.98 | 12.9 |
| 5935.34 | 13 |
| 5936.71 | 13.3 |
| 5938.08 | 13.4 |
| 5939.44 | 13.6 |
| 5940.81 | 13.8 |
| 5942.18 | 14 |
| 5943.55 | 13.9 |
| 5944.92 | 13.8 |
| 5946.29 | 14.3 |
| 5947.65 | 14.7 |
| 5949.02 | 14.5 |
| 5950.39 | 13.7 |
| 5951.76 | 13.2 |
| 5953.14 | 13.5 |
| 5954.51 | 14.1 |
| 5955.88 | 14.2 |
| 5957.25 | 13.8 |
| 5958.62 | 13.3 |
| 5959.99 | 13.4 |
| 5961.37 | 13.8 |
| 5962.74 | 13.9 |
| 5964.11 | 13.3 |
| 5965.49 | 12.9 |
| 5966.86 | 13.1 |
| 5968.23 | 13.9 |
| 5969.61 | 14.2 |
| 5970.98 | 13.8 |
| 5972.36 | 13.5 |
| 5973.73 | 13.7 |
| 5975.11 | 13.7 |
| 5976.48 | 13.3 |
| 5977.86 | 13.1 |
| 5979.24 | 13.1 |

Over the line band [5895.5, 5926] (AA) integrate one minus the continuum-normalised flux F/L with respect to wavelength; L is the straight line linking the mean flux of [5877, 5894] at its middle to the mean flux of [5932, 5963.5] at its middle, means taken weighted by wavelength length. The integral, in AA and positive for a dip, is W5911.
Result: 0.6 AA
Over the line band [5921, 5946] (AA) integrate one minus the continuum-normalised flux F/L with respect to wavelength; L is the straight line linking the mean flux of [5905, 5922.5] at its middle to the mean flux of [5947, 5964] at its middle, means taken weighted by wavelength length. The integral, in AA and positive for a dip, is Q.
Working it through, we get 0.3 AA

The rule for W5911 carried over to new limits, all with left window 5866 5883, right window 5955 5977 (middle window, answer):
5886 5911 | 0.98 AA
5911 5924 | 0.28 AA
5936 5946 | 0.00 AA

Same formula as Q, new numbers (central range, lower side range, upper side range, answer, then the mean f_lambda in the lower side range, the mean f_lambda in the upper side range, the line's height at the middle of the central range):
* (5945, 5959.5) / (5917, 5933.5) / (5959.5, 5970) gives -0.44 AA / 13.4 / 13.5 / 13.5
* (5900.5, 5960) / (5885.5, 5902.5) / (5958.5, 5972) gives -0.98 AA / 13.2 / 13.6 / 13.4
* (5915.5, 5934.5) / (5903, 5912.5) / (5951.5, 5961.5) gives 0.27 AA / 13.6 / 13.7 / 13.6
